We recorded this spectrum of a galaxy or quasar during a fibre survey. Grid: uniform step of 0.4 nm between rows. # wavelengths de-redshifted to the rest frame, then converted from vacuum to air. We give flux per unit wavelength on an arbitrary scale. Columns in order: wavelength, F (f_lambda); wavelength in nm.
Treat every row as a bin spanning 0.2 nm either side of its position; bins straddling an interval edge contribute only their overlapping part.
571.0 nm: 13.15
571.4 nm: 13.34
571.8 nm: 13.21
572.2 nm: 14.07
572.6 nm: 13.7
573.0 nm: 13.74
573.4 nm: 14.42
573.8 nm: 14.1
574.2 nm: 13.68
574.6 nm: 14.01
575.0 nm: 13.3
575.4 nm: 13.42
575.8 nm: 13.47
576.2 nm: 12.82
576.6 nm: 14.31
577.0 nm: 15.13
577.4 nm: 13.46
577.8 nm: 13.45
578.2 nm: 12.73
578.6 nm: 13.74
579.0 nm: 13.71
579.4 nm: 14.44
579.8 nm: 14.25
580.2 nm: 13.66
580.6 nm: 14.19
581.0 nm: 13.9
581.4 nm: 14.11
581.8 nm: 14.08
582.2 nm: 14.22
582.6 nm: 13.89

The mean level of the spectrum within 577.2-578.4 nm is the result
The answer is 13.2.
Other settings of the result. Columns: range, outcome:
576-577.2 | 14.1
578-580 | 13.8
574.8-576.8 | 13.5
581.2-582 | 14.1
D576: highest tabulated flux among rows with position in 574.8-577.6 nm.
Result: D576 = 15.13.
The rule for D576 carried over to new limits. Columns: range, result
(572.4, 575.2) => 14.42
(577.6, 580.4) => 14.44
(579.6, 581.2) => 14.25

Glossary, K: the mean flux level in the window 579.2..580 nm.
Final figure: 14.3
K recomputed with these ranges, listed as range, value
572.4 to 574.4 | 13.9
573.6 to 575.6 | 13.7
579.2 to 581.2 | 14.1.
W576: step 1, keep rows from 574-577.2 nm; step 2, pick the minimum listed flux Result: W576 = 12.82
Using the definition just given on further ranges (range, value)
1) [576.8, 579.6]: 12.73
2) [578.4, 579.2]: 13.71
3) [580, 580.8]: 13.66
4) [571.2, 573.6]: 13.21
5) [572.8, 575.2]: 13.3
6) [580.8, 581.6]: 13.9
